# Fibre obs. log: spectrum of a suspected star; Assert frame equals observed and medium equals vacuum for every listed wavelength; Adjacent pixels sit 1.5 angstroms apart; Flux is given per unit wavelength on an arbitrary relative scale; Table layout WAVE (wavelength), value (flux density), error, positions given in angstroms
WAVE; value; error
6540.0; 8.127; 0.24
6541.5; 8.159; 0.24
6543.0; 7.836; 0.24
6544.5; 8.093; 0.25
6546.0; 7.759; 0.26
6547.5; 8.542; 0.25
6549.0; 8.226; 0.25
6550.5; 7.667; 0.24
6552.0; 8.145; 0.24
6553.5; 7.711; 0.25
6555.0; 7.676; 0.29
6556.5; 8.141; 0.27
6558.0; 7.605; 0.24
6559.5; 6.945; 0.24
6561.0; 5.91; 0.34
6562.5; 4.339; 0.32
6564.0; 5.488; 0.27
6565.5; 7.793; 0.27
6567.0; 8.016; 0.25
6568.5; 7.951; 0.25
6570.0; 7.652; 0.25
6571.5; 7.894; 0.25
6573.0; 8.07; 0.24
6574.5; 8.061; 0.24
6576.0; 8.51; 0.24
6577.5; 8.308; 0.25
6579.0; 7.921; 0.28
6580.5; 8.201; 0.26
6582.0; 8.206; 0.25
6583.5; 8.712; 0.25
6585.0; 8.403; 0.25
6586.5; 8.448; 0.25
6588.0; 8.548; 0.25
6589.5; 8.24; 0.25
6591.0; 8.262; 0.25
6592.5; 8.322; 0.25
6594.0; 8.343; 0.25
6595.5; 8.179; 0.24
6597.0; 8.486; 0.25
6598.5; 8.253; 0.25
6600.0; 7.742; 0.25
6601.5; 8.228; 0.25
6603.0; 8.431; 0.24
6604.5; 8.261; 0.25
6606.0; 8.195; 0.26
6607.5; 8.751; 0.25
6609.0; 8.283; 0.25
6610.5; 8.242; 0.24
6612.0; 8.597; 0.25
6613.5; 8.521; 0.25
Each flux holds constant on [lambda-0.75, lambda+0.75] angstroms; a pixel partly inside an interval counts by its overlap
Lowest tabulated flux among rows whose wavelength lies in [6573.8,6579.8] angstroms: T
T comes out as 7.921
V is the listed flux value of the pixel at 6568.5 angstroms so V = 7.951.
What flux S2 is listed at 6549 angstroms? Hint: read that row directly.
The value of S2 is 8.226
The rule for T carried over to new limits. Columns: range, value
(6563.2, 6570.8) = 5.488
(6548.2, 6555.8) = 7.667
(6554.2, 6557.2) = 7.676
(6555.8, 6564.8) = 4.339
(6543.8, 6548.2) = 7.759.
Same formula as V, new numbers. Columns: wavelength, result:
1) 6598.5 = 8.253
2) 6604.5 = 8.261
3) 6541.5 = 8.159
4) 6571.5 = 7.894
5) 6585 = 8.403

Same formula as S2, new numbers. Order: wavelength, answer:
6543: 7.836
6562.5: 4.339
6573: 8.07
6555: 7.676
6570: 7.652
